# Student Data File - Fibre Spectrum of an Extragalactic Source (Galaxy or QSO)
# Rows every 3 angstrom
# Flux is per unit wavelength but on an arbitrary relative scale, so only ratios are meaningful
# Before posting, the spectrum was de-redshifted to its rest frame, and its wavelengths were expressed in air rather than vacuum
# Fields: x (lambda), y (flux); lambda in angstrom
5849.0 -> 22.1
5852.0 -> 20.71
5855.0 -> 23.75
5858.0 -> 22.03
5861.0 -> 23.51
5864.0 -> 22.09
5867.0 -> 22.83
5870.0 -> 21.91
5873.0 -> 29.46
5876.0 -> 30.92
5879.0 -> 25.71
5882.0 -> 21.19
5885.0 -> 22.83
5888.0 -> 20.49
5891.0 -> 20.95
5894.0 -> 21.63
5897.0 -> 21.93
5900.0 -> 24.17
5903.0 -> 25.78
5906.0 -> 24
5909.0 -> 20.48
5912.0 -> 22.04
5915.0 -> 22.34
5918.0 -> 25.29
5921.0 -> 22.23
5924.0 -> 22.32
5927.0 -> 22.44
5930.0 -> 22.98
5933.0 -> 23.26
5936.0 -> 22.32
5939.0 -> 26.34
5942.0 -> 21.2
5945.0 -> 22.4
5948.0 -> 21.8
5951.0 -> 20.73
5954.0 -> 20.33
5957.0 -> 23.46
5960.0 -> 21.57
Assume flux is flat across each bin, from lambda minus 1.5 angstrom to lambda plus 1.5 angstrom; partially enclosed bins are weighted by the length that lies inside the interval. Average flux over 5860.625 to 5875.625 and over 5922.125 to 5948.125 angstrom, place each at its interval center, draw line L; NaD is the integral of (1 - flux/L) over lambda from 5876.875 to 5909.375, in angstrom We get 1.4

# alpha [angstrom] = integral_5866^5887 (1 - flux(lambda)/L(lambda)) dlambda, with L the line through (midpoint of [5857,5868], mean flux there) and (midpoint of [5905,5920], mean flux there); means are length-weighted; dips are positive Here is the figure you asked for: -2.1 angstrom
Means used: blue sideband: 22.6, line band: 24.9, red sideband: 22.8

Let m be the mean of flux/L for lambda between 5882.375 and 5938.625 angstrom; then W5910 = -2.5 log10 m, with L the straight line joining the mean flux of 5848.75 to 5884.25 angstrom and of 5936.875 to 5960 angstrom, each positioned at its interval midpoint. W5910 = 0.016 mag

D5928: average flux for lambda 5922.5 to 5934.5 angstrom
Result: 22.8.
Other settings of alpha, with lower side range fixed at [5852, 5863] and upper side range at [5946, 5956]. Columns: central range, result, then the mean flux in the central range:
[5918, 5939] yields -1.49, 23.1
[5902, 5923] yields -1.24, 23.1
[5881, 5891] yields 0.36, 21.4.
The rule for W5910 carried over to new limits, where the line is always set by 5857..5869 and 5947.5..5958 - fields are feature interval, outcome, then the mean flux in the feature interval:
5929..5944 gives -0.07 mag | 23.2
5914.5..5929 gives -0.05 mag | 23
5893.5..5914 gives -0.04 mag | 22.9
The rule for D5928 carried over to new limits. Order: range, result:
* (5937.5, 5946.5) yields 23.3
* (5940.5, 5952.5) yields 21.5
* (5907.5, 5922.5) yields 22.5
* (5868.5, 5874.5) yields 25.7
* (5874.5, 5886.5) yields 25.2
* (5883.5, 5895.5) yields 21.5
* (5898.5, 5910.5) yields 23.6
